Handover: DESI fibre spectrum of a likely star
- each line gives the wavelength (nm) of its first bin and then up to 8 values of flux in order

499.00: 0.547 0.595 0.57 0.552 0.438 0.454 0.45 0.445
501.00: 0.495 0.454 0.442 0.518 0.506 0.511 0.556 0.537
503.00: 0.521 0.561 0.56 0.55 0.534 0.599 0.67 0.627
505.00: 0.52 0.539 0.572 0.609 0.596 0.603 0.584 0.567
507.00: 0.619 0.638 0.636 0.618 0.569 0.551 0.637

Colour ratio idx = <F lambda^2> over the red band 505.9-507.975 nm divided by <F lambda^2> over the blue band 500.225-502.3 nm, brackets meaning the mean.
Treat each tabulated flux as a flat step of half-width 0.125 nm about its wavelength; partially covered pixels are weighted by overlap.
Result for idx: 1.31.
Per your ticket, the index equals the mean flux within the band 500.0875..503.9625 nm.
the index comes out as 0.504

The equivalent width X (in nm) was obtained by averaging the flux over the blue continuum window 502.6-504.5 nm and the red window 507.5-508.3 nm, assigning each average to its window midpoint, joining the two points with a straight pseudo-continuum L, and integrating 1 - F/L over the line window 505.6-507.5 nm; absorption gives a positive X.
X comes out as -0.07 nm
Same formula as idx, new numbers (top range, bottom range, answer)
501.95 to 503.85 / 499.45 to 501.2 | 1.13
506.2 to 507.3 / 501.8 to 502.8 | 1.16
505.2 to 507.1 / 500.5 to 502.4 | 1.25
